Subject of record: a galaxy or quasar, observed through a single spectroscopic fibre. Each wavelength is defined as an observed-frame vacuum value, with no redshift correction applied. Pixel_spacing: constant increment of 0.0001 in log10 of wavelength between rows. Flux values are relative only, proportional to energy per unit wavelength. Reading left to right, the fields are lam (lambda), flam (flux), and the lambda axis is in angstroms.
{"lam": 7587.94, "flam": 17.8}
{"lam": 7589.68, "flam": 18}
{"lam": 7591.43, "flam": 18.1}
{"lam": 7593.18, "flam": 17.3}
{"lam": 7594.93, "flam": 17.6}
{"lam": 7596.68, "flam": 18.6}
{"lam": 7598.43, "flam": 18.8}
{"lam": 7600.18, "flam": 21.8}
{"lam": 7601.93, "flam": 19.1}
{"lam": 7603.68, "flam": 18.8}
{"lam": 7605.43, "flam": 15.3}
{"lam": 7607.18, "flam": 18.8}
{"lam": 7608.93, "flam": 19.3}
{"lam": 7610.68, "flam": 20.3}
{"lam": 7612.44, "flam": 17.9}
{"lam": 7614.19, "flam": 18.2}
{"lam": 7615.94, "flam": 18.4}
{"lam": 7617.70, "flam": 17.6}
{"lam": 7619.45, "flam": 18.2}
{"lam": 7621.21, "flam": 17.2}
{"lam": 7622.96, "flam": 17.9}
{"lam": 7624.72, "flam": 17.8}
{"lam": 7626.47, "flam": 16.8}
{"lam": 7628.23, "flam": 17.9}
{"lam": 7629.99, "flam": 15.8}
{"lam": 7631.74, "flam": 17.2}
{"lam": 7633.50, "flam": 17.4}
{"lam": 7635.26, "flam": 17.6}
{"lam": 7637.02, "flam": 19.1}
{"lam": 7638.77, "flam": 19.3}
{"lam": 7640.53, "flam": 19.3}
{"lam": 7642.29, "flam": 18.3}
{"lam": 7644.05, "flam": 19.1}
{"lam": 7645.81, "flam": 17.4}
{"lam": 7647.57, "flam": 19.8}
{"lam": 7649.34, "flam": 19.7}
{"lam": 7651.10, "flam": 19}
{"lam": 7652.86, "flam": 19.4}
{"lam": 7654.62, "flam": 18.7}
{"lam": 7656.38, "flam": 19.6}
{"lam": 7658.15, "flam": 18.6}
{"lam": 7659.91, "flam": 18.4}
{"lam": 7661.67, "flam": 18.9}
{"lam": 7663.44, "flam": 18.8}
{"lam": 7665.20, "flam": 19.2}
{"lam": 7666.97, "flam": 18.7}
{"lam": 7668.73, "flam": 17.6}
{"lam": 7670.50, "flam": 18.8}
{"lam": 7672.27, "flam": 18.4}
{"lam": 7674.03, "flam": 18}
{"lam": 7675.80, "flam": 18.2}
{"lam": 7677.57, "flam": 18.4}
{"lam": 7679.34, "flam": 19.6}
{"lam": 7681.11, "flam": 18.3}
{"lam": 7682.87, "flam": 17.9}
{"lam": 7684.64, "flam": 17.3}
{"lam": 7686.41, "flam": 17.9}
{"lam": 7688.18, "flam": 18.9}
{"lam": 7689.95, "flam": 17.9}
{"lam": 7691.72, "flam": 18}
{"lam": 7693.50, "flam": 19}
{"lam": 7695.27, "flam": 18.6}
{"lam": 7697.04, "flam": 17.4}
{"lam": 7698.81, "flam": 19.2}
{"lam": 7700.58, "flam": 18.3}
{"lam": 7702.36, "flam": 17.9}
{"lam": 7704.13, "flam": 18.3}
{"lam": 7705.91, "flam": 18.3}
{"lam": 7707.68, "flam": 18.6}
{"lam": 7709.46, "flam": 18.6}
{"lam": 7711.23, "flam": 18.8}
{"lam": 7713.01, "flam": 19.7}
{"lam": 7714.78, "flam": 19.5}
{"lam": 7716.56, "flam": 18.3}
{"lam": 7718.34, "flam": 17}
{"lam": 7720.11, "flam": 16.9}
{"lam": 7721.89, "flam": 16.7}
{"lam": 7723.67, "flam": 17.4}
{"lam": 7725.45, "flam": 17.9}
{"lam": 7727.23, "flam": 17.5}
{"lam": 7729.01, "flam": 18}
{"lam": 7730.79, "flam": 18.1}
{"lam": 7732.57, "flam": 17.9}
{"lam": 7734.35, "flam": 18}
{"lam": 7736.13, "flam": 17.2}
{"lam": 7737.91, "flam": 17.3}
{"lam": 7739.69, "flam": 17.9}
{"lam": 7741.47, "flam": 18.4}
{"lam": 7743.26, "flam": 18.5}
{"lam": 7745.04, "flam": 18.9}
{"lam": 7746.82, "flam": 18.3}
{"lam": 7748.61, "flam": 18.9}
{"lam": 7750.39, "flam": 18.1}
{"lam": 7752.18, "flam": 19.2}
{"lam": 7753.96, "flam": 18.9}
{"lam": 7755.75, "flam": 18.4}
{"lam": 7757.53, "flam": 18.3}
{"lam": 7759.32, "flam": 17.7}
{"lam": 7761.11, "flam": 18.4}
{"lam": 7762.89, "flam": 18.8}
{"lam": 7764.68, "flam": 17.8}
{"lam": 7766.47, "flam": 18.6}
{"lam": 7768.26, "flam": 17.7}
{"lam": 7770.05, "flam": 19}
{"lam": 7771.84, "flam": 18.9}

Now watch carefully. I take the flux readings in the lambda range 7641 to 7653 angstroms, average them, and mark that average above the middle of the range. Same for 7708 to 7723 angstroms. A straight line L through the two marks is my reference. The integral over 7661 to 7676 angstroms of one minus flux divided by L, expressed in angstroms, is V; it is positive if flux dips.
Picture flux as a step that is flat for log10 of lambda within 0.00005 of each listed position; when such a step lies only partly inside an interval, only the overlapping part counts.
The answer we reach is 0.1 angstroms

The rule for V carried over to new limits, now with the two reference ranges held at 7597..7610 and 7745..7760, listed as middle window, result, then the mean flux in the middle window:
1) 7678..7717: 0.4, 18.5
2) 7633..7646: 0.2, 18.5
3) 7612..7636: 1.6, 17.6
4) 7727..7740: 0.6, 17.7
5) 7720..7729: 0.6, 17.4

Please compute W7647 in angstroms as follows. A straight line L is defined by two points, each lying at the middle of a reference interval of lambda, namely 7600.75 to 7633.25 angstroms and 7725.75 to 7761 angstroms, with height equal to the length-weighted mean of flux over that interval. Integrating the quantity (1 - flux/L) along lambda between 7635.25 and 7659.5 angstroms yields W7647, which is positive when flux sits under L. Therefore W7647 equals -1.29 angstroms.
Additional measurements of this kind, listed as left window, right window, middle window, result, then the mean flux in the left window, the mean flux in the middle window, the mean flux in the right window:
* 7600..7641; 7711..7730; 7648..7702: -1.6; 18.1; 18.6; 17.9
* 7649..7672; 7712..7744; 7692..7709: -0.1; 18.8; 18.4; 17.9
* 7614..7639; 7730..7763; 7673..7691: -0.3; 17.7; 18.2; 18.3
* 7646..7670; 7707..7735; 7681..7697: 0.3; 18.9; 18.2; 18.1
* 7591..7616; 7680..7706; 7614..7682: 0.1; 18.6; 18.4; 18.2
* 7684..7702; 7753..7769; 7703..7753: 0.3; 18.2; 18.1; 18.3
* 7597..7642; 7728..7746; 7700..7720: -0.4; 18.2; 18.4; 18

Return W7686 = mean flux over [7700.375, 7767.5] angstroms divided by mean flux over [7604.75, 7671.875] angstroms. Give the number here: 0.99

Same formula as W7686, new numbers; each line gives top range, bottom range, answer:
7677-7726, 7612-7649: 1.01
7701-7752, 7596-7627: 0.98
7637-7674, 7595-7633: 1.04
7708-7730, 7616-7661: 0.99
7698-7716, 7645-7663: 0.99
